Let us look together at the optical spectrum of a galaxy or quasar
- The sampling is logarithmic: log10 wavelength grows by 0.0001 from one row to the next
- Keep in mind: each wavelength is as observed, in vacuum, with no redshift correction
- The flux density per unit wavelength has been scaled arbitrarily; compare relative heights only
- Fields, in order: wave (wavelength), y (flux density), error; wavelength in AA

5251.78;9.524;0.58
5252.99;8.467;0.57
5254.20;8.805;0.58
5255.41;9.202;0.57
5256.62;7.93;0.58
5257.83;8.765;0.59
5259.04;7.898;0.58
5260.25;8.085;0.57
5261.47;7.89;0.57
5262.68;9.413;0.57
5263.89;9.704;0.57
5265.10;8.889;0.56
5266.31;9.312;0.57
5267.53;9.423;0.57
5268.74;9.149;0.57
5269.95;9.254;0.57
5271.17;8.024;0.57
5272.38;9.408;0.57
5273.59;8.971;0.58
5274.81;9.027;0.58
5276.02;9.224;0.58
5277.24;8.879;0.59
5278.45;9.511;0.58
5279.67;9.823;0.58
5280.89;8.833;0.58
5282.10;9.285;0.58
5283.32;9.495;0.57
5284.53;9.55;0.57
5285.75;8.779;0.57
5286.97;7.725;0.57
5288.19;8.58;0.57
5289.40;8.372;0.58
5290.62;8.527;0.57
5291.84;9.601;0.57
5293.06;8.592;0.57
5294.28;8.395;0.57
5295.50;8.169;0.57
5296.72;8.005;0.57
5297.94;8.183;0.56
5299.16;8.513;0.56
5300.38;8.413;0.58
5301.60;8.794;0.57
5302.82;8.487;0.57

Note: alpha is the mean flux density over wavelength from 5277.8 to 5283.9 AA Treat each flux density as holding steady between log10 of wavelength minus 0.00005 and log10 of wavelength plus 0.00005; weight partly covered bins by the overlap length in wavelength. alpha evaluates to 9.38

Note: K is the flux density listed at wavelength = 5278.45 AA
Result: 9.511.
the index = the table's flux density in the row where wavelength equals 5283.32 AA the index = 9.495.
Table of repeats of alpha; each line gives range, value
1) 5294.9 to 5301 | 8.26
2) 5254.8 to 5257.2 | 8.57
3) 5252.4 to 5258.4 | 8.63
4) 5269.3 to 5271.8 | 8.66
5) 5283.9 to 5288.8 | 8.67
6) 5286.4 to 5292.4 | 8.56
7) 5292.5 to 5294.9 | 8.48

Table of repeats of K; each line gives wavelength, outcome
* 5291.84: 9.601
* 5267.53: 9.423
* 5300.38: 8.413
